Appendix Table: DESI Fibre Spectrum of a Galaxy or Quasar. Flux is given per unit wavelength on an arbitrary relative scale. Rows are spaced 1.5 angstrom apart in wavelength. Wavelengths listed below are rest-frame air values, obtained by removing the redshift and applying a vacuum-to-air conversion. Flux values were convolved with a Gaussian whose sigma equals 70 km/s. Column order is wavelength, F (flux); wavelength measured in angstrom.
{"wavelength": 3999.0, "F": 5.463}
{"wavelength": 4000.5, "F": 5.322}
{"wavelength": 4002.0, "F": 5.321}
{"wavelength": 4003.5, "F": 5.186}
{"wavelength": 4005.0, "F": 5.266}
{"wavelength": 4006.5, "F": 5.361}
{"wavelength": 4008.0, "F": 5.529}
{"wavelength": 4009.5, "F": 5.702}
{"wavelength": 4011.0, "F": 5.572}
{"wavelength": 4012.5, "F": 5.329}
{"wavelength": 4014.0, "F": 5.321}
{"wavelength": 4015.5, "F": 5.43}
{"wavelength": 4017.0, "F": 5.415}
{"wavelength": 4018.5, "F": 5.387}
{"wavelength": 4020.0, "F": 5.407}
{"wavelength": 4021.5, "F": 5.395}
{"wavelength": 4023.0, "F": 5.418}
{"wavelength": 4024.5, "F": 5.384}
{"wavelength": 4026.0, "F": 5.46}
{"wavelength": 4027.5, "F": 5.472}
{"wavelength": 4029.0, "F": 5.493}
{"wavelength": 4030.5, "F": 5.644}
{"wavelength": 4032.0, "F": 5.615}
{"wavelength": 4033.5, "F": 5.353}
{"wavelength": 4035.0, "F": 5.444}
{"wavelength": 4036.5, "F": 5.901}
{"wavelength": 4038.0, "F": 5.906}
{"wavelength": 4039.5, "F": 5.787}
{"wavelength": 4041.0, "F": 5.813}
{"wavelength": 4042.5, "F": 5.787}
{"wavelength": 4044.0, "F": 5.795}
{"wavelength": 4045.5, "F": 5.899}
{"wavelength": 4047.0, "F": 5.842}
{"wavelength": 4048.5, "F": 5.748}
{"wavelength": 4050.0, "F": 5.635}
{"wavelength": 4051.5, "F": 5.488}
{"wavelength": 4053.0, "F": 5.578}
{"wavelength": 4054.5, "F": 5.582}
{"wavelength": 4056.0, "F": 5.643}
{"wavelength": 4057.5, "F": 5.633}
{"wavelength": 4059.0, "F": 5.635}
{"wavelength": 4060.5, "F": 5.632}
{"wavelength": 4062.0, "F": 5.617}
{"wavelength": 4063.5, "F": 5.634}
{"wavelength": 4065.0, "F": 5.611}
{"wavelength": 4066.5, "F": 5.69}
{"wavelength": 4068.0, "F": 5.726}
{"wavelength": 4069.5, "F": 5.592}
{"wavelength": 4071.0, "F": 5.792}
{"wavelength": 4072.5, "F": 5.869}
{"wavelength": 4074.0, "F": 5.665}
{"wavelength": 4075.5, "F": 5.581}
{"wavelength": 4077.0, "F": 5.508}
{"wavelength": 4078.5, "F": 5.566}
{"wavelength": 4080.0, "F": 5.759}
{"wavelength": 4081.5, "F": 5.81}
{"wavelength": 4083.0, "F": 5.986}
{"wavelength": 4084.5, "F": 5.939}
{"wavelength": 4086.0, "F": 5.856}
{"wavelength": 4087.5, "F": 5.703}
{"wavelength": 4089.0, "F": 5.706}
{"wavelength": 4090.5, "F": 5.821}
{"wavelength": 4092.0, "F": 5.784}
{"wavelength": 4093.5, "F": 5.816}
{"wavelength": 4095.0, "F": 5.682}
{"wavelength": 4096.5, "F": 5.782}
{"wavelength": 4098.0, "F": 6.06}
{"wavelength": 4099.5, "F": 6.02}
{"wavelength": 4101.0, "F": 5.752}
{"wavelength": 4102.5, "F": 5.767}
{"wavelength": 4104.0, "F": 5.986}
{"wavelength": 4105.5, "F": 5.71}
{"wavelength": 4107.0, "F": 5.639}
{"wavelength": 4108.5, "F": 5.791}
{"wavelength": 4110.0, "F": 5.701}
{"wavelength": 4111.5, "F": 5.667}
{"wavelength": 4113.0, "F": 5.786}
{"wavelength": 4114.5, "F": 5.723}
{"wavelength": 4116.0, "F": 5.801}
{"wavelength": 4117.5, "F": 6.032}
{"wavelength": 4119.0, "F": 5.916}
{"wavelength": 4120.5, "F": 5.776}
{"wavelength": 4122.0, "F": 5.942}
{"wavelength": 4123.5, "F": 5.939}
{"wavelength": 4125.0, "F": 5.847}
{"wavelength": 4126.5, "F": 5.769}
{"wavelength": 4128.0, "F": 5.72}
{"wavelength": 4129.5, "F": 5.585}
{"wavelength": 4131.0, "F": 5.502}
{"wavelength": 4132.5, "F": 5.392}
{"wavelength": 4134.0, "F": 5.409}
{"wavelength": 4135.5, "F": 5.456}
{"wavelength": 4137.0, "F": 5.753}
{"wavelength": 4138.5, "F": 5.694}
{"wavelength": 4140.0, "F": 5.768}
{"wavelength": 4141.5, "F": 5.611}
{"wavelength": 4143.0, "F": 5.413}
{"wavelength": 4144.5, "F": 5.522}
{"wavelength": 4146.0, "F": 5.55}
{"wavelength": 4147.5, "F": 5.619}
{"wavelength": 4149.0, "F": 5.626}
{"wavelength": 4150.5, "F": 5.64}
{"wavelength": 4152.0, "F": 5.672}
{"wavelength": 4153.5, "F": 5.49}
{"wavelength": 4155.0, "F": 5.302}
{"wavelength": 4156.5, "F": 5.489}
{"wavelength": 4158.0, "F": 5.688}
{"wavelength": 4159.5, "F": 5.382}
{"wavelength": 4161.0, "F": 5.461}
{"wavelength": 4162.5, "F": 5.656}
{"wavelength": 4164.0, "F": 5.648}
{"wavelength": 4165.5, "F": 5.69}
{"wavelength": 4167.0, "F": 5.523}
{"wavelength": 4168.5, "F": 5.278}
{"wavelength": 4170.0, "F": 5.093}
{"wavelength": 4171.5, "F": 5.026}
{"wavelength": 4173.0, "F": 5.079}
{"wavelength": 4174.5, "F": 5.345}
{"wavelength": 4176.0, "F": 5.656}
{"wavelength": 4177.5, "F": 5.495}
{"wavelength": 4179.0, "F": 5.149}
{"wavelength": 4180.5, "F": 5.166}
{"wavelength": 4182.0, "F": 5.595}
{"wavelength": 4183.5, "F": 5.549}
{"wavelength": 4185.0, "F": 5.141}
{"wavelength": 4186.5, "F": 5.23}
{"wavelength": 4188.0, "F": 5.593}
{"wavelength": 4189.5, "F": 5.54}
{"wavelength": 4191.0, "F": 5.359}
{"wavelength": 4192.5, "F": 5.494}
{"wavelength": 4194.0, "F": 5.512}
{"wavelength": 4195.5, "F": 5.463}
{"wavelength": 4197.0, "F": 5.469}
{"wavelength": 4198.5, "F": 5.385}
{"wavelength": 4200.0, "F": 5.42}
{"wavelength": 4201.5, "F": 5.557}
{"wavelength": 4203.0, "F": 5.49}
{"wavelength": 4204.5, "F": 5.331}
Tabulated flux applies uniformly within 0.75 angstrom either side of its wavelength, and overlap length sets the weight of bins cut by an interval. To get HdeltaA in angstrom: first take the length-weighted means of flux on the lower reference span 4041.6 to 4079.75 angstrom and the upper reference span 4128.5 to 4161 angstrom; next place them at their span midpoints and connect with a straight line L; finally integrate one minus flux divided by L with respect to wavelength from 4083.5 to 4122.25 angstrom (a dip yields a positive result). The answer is -1.4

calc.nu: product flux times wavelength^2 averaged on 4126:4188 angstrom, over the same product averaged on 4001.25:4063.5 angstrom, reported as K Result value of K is 1.0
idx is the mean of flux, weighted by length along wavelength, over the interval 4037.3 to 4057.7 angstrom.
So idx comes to 5.73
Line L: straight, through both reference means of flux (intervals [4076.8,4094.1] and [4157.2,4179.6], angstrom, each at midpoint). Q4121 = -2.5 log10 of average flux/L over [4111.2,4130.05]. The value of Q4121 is -0.04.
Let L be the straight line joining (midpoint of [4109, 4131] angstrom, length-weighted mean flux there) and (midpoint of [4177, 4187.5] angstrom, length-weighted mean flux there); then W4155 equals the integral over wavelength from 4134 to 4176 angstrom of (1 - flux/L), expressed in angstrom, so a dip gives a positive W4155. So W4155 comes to 0.3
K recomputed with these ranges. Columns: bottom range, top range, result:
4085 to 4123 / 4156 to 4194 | 0.96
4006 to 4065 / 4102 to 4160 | 1.06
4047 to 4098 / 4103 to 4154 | 1.02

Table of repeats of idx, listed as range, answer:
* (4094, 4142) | 5.75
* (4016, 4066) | 5.61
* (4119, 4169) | 5.61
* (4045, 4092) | 5.7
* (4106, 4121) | 5.78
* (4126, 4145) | 5.58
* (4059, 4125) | 5.77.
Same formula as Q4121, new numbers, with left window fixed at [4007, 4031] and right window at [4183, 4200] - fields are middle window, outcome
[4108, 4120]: -0.070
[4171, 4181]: 0.030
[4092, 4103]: -0.076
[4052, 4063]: -0.032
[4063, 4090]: -0.054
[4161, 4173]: 0.007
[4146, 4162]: -0.021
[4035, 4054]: -0.058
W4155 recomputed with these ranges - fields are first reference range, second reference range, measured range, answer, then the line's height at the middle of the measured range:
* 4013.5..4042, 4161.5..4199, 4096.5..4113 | -1.02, 5.47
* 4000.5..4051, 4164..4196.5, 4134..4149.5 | -0.47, 5.43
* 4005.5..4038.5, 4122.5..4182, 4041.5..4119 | -3.37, 5.5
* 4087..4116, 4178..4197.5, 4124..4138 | 0.11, 5.66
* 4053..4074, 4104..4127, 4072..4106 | -0.32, 5.73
